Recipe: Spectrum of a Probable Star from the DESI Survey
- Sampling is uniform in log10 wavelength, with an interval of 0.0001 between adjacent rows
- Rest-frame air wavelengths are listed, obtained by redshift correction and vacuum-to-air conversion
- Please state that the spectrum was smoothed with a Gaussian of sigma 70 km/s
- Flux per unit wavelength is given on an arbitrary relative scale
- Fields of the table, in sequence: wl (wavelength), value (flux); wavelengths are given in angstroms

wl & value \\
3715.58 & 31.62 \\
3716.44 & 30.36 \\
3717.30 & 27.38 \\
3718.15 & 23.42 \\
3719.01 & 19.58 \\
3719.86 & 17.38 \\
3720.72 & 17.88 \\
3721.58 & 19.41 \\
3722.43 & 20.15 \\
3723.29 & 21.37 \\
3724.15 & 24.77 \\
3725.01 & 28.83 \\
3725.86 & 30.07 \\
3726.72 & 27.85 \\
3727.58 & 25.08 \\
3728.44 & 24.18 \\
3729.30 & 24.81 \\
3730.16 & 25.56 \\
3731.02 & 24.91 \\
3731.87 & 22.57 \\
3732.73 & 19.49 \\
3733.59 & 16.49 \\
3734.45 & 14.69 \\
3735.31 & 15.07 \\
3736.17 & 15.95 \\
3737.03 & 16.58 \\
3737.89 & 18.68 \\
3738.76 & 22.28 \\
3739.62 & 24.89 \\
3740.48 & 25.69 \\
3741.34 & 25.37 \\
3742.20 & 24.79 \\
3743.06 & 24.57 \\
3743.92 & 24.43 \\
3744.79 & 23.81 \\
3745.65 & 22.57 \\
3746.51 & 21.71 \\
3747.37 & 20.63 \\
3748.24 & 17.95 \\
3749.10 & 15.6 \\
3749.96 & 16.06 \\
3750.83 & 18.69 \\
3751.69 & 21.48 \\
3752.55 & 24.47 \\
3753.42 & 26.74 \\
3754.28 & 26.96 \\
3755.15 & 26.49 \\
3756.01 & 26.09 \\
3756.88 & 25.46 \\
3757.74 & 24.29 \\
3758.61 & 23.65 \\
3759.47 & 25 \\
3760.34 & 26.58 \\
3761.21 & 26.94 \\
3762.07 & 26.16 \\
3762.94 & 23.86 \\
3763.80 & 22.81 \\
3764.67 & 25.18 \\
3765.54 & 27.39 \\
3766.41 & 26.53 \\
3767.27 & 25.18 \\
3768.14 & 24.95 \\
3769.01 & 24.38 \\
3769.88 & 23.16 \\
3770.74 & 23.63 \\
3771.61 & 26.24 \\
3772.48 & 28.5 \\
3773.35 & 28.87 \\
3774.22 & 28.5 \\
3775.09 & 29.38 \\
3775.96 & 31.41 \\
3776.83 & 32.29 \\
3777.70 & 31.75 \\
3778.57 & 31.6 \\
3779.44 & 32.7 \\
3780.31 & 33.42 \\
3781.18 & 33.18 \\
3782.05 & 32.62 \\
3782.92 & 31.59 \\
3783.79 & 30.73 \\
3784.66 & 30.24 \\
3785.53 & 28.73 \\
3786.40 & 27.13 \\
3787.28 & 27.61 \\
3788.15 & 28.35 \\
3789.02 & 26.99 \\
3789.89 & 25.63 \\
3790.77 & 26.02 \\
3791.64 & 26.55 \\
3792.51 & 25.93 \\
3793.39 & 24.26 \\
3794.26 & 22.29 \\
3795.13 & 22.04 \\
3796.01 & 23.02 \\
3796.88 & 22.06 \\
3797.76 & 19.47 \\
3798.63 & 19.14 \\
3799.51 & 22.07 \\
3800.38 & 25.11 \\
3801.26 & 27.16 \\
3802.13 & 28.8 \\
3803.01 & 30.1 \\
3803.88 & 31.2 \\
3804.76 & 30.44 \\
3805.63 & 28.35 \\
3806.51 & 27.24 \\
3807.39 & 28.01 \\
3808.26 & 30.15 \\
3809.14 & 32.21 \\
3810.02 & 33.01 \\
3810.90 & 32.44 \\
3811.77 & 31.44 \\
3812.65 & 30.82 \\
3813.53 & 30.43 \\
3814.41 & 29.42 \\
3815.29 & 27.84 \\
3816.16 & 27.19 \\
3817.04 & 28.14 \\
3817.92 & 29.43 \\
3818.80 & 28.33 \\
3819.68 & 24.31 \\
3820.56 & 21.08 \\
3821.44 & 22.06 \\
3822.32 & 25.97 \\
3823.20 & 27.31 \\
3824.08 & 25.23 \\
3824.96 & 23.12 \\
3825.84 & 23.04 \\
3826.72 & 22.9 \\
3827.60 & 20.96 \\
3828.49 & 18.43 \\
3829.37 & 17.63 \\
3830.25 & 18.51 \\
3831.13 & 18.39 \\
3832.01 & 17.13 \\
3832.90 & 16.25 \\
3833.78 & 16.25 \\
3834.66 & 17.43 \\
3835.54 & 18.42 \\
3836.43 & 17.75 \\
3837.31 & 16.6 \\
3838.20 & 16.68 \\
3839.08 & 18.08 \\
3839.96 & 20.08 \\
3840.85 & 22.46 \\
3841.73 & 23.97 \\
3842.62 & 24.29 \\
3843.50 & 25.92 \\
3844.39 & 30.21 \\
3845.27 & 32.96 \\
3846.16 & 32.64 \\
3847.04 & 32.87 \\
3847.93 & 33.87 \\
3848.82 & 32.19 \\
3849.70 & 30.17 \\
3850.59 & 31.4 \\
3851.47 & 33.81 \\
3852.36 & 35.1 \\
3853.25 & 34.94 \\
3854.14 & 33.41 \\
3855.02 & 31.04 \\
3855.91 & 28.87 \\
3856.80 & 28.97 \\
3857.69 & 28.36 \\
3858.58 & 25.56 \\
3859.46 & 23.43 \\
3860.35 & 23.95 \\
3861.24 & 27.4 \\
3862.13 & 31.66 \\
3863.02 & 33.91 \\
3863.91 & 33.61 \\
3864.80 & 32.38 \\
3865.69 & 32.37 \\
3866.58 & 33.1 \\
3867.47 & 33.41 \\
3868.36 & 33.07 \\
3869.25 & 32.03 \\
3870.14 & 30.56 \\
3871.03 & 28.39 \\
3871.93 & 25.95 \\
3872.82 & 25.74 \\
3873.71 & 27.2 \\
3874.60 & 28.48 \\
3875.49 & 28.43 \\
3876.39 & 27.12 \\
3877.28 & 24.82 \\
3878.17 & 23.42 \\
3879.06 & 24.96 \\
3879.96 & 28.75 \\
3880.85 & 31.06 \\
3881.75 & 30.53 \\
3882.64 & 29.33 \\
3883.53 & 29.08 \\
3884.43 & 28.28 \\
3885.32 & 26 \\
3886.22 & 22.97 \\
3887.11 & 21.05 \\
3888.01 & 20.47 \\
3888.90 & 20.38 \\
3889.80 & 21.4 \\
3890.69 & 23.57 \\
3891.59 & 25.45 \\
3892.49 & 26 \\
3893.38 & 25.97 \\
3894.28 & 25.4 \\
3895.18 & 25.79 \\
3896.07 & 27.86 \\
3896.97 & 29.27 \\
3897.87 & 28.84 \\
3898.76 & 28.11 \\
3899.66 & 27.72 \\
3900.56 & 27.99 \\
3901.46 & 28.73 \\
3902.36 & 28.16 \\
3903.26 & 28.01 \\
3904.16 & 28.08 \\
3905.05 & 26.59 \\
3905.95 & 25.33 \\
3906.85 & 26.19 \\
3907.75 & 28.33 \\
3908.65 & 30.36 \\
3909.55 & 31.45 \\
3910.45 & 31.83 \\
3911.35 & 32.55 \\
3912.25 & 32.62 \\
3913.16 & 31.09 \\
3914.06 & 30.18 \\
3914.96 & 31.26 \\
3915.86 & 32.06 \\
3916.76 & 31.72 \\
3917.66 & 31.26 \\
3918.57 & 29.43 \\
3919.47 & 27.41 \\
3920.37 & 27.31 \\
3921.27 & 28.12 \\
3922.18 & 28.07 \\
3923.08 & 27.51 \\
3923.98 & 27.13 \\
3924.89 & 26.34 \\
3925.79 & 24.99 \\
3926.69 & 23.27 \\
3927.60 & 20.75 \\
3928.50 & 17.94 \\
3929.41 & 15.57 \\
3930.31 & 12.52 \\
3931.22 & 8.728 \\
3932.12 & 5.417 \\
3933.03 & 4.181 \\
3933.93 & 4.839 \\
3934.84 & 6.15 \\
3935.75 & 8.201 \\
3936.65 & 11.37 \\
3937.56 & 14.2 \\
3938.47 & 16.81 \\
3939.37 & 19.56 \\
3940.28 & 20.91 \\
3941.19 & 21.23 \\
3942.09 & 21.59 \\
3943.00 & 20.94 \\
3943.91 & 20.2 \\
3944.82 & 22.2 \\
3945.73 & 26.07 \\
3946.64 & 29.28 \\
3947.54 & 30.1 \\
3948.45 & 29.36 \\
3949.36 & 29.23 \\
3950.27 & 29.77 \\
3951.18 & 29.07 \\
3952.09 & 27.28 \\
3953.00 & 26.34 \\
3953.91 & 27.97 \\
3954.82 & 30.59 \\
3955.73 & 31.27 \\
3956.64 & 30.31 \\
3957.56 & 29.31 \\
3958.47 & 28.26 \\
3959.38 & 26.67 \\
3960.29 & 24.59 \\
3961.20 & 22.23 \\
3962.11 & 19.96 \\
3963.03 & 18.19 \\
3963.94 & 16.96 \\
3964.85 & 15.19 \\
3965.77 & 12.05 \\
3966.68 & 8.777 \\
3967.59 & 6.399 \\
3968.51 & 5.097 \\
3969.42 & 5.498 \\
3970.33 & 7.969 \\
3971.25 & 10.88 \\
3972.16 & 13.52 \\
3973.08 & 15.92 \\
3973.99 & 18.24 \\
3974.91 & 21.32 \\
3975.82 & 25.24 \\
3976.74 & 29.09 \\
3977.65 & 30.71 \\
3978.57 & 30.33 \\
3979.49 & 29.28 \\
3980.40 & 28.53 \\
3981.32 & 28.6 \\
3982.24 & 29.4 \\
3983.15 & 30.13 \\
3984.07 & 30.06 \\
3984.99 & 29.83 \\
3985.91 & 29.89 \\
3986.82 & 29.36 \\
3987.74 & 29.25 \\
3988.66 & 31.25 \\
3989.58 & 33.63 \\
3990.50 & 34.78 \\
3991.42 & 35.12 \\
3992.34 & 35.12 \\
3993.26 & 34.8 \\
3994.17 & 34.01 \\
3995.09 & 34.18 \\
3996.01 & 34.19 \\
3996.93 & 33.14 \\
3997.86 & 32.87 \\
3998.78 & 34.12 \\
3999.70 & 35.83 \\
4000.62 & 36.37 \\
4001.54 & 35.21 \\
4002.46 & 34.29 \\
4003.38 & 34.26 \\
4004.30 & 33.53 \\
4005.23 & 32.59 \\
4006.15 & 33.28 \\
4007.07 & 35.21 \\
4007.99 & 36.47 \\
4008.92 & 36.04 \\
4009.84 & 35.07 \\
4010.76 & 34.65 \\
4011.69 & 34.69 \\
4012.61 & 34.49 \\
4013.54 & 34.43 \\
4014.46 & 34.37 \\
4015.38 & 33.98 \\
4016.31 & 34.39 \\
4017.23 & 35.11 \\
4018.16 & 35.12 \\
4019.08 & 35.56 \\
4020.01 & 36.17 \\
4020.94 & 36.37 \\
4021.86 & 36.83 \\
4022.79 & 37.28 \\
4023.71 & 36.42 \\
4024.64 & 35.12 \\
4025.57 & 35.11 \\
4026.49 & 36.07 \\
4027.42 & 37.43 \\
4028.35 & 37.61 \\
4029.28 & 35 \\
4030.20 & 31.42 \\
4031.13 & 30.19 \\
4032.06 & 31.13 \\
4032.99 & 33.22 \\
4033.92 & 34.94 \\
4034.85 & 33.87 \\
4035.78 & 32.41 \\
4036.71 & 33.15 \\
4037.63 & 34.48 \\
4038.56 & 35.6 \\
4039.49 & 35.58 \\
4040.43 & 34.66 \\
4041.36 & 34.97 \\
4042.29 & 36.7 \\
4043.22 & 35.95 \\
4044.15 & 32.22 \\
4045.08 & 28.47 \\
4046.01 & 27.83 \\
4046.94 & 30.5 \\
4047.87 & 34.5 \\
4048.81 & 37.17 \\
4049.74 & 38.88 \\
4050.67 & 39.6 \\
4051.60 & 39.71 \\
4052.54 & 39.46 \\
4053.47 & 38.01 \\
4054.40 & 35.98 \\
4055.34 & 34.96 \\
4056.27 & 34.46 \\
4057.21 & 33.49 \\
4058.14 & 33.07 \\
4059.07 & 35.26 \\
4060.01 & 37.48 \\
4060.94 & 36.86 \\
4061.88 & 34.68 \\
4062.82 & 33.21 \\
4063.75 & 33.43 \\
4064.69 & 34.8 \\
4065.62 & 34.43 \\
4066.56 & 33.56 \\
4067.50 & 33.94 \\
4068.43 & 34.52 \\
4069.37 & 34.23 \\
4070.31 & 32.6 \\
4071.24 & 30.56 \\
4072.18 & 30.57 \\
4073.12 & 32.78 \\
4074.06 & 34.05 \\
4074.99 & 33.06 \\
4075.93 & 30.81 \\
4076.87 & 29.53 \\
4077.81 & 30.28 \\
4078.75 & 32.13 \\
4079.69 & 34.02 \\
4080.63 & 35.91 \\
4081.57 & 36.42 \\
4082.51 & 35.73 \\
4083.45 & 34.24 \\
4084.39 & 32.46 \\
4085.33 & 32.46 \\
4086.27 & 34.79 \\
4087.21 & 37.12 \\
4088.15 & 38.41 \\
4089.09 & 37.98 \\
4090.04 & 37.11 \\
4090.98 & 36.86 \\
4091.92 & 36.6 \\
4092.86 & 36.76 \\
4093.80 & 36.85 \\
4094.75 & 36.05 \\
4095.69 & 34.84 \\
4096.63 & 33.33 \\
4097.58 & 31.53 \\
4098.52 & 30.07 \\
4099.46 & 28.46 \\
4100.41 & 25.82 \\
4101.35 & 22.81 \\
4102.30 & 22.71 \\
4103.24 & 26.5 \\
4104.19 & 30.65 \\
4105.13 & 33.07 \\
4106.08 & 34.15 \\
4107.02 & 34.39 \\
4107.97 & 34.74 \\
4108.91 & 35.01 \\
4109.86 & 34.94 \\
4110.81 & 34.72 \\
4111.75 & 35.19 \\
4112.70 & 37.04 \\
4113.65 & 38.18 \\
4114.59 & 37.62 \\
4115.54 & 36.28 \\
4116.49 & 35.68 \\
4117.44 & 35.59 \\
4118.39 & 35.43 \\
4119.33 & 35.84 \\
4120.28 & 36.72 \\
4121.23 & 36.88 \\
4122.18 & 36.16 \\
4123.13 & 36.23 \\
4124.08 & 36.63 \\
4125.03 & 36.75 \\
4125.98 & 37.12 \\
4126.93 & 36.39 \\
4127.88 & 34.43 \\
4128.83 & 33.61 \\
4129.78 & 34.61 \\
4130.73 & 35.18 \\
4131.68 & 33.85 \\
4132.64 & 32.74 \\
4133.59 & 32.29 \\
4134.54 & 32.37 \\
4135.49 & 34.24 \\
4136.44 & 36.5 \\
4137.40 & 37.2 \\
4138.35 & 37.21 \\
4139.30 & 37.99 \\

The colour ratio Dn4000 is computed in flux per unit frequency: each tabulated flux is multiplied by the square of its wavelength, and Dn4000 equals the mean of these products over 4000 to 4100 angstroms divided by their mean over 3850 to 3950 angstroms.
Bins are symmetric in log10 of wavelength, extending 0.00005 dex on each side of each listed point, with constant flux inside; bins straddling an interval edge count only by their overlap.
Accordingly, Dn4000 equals 1.4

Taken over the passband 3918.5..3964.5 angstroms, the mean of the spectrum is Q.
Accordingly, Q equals 22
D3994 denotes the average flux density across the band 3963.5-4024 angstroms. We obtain 29.1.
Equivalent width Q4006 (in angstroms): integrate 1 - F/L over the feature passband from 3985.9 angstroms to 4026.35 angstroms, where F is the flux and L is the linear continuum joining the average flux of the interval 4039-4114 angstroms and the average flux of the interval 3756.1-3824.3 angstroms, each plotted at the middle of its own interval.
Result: -2.7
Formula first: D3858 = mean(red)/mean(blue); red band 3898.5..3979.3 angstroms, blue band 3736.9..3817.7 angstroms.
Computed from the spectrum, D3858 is 0.87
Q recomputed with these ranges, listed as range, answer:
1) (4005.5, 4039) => 34.8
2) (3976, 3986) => 29.5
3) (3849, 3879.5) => 29.6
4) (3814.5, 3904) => 26.4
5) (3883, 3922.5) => 27.7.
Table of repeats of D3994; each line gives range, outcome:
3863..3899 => 27.6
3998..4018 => 34.7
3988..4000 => 34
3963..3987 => 20.6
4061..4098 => 34.2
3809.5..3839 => 23.4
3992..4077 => 34.5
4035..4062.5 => 35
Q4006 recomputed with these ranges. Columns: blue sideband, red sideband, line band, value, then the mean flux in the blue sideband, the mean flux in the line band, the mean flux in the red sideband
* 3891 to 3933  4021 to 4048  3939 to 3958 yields 1.5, 26.2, 26.3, 34.1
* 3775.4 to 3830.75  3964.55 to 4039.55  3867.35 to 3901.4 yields 1.8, 27.1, 26.9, 30.4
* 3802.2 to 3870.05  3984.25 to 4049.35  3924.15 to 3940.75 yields 8.6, 27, 14.8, 34.1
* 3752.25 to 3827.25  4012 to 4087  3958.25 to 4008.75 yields 9.3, 27.1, 26.6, 34.4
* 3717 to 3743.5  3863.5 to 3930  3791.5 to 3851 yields 0.0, 22.2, 25.1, 27.6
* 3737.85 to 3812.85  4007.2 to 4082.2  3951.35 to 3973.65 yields 8.8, 26.3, 19.3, 34.5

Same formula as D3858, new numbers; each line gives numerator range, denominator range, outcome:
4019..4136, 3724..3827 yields 1.34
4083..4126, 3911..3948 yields 1.56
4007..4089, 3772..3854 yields 1.30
